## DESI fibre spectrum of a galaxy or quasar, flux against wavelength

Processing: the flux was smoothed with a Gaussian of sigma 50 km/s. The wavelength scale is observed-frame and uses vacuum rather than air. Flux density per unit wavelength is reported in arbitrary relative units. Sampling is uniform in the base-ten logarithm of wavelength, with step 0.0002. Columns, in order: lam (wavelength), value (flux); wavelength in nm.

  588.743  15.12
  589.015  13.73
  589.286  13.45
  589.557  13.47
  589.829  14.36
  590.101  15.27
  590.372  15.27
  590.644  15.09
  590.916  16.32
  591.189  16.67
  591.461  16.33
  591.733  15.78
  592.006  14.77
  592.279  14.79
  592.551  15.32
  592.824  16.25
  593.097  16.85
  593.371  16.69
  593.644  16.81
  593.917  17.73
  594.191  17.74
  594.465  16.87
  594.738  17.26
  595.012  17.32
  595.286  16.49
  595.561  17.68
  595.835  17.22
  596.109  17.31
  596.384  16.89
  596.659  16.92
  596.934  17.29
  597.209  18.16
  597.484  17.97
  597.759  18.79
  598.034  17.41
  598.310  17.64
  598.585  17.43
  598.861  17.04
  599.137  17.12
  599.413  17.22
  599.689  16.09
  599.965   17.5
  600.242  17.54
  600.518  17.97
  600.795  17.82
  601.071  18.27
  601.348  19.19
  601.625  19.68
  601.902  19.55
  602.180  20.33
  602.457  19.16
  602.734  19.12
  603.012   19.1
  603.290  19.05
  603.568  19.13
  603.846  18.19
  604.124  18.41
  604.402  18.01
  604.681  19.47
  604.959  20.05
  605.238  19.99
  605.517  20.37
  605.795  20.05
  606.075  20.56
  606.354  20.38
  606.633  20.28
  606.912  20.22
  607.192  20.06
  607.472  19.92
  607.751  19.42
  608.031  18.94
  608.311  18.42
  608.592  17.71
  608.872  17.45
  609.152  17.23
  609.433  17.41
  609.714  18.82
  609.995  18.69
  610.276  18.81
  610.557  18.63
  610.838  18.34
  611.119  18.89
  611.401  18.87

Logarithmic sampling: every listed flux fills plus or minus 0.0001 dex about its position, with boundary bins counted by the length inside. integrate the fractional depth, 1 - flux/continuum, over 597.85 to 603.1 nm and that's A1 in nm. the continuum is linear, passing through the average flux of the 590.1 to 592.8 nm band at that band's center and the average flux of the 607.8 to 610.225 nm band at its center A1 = -0.39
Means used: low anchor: 15.6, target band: 18.2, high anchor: 18.2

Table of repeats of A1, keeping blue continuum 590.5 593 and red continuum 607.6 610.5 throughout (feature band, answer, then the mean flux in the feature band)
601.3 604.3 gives -0.309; 19.2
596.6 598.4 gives -0.130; 17.8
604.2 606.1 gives -0.211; 19.7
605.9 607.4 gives -0.195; 20.3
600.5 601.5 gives -0.074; 18.4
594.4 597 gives -0.130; 17.1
